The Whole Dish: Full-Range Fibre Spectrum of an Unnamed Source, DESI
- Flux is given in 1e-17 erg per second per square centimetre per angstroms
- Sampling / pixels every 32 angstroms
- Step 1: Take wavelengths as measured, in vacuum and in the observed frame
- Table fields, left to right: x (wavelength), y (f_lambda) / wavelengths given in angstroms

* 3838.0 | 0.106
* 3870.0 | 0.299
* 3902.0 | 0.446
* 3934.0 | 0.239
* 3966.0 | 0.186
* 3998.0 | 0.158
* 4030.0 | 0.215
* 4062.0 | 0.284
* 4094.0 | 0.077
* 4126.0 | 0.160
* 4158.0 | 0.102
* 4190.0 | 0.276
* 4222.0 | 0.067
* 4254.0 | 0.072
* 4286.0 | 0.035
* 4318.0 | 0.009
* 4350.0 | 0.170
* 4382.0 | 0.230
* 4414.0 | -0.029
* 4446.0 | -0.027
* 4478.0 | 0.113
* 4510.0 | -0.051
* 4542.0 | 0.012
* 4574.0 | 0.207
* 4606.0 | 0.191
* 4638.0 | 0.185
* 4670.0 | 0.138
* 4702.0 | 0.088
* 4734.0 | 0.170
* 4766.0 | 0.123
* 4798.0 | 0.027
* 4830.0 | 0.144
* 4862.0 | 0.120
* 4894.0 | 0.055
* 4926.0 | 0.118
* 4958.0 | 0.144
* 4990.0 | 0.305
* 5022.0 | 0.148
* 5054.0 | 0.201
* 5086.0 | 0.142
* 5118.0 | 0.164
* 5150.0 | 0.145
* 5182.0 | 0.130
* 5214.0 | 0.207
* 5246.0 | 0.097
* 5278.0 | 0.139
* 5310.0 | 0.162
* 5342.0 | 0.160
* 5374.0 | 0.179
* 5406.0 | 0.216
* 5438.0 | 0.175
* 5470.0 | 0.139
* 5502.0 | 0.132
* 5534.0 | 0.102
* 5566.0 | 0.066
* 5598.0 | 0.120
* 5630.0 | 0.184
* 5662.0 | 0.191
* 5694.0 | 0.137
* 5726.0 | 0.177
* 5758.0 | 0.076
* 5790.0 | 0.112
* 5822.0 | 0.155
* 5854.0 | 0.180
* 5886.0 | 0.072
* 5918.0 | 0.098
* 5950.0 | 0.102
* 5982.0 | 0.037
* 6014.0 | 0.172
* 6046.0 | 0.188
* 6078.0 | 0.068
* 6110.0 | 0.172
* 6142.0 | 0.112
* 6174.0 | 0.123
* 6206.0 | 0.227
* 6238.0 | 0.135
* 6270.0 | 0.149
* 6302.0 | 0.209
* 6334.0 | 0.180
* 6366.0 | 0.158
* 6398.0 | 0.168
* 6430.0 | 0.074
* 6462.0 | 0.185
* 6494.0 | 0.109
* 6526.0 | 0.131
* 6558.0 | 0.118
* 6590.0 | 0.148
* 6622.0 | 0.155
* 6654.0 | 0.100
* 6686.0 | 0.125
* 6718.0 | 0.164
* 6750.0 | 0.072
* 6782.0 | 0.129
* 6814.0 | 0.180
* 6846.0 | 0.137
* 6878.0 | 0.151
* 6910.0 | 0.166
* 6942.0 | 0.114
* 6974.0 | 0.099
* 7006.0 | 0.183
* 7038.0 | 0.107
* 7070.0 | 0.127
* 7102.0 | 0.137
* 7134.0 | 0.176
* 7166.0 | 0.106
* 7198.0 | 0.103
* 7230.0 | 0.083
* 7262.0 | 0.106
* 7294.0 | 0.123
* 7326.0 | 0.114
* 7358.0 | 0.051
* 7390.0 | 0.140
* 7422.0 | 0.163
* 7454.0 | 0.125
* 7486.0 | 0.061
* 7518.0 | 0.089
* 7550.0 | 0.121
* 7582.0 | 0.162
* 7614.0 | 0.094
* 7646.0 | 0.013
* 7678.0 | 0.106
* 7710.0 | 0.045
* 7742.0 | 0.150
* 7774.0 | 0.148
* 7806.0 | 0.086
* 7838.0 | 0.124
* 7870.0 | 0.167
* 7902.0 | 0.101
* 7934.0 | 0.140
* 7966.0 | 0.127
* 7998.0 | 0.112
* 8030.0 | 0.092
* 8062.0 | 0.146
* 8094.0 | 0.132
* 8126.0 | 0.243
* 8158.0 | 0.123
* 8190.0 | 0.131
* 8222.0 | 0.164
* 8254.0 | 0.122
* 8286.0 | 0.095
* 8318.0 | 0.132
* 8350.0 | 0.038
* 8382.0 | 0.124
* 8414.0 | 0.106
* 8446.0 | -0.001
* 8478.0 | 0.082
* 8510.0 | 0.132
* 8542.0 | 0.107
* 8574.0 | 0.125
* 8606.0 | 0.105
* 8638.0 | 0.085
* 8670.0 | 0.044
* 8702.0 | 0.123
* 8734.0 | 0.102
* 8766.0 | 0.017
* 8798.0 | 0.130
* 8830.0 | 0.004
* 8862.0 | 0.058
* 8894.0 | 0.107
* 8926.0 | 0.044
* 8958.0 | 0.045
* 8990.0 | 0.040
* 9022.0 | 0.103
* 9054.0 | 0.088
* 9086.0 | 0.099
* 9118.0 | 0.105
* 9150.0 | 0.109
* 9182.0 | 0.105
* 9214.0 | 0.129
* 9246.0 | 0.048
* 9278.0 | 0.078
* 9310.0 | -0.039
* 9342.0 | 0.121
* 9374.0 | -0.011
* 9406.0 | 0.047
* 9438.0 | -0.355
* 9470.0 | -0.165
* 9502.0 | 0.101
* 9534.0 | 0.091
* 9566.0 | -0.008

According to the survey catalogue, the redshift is 0.24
